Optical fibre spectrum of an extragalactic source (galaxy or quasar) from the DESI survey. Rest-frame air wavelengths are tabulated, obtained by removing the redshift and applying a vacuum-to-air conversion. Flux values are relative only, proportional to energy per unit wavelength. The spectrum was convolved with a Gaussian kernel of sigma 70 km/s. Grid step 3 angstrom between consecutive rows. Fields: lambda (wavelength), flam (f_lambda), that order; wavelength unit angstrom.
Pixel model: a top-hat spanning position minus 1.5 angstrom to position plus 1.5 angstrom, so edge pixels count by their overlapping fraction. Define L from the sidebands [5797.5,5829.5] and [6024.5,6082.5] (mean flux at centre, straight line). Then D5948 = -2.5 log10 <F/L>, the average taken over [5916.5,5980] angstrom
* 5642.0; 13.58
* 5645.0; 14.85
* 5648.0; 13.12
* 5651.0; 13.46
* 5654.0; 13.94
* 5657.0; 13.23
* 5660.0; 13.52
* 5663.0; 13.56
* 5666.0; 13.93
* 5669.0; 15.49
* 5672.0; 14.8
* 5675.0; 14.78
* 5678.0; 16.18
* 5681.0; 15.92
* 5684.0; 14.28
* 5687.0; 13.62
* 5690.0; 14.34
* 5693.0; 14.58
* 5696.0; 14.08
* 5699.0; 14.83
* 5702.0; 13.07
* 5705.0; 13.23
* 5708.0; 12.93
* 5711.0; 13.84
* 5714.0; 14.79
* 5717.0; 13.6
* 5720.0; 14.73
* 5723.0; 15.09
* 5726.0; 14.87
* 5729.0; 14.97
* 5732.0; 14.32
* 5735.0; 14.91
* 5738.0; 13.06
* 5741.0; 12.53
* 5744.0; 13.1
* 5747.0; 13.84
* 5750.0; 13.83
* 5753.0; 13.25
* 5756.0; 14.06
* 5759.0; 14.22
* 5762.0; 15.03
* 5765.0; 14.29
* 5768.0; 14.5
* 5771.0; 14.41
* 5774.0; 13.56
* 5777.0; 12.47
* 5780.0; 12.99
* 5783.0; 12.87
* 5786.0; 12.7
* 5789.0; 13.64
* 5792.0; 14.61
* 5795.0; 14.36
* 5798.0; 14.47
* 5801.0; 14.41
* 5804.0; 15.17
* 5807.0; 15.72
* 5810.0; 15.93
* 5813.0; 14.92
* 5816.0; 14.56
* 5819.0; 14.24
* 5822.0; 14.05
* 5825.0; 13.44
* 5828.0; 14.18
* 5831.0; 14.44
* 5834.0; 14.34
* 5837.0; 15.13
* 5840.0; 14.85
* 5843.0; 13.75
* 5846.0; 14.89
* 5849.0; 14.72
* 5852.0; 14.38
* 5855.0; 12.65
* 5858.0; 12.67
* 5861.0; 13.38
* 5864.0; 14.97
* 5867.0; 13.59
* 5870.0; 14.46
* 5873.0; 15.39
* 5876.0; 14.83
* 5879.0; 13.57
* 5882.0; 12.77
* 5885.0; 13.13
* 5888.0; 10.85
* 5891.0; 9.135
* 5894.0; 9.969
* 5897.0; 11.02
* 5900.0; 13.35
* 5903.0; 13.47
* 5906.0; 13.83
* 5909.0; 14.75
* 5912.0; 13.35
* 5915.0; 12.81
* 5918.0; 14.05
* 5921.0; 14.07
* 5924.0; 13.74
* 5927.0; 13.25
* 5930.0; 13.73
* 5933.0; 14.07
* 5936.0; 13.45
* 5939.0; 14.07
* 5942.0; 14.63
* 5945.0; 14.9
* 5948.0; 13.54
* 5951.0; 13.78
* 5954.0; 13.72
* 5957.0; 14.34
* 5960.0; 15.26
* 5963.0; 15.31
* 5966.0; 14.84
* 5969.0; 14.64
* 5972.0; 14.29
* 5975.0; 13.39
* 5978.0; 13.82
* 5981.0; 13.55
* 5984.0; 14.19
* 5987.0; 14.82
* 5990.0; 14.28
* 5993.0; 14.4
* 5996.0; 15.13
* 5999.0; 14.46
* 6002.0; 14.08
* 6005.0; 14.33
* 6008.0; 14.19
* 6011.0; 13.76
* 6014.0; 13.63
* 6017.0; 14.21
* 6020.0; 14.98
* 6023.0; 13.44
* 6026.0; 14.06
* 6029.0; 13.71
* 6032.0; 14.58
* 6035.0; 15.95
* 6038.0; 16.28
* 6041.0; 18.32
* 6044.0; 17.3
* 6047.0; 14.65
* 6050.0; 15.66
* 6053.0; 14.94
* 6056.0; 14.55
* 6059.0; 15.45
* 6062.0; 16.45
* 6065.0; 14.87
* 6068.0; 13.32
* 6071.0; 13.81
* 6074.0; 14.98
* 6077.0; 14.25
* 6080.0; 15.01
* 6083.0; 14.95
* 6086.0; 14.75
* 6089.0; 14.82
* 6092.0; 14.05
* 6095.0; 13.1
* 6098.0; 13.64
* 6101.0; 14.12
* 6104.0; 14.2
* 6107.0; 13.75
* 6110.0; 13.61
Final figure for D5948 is 0.060 mag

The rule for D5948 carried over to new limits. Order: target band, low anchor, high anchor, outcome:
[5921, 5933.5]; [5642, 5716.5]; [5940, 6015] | 0.043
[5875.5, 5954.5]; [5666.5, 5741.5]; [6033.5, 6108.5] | 0.114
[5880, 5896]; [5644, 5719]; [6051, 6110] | 0.262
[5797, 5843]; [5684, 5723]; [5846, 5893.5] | -0.083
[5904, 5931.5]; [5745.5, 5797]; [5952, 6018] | 0.033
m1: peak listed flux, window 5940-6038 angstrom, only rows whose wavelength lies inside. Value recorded 16.28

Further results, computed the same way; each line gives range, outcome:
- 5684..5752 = 15.09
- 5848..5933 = 15.39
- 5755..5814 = 15.93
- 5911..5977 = 15.31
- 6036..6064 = 18.32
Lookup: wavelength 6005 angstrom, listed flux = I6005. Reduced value 14.33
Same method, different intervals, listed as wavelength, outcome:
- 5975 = 13.39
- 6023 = 13.44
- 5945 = 14.9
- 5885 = 13.13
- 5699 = 14.83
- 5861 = 13.38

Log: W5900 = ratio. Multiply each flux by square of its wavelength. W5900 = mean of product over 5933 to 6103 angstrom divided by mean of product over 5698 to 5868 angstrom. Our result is 1.12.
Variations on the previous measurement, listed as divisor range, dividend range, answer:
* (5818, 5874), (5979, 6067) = 1.11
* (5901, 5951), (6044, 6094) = 1.12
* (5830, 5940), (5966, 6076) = 1.14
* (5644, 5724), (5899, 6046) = 1.11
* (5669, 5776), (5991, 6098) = 1.16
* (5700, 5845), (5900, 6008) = 1.06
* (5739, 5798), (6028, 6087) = 1.22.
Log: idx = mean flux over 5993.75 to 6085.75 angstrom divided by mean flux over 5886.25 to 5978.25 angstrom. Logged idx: 1.1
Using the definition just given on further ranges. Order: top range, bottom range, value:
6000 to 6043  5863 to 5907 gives 1.14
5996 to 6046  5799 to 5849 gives 1.01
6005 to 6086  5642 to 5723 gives 1.05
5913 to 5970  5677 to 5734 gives 0.98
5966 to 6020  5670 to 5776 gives 1.00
